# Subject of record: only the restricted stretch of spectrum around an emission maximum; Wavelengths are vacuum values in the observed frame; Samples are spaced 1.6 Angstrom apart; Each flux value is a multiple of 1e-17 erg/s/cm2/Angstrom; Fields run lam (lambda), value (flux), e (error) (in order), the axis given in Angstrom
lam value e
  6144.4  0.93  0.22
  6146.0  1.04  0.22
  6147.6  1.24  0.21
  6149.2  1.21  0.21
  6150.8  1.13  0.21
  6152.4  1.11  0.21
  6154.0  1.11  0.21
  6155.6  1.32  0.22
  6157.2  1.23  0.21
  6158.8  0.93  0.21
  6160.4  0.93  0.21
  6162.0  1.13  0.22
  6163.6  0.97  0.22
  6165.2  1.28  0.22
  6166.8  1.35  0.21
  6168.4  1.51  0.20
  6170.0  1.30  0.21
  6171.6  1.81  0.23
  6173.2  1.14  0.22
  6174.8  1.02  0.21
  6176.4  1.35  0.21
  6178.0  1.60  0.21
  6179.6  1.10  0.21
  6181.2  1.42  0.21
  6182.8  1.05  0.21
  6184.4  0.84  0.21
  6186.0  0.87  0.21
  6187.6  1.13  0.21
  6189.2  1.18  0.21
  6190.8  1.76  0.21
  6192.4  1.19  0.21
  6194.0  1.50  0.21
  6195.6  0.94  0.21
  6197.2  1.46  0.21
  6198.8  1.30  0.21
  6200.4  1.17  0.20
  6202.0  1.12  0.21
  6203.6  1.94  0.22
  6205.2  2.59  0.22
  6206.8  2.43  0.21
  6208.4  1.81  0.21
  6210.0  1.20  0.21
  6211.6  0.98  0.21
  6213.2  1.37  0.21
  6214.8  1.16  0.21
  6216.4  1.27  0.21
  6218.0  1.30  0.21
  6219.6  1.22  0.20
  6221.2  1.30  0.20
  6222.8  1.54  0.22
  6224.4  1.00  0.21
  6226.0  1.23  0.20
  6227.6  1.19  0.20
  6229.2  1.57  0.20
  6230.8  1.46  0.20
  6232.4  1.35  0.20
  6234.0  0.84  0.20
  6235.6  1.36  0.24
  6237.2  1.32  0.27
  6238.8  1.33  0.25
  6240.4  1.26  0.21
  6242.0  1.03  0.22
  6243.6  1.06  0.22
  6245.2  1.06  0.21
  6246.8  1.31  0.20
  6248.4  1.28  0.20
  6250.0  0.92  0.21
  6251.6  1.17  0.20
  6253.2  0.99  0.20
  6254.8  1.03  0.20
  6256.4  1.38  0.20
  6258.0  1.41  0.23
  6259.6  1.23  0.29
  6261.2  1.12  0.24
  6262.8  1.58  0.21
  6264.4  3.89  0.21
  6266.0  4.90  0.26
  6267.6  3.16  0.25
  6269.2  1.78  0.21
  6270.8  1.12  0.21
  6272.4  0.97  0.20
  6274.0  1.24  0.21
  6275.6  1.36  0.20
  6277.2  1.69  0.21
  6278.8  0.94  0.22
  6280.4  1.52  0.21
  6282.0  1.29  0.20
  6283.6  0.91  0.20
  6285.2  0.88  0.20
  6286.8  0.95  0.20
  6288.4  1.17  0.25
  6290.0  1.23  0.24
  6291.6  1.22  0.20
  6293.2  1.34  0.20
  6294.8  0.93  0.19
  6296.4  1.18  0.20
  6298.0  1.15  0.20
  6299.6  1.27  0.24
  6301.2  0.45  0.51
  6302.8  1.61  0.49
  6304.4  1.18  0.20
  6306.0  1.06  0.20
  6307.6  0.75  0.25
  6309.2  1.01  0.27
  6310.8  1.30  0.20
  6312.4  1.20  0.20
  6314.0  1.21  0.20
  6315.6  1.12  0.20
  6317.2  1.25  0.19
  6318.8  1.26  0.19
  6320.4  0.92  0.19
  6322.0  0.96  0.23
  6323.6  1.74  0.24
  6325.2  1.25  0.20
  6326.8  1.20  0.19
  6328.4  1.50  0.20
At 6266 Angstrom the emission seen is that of [O III] 5007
